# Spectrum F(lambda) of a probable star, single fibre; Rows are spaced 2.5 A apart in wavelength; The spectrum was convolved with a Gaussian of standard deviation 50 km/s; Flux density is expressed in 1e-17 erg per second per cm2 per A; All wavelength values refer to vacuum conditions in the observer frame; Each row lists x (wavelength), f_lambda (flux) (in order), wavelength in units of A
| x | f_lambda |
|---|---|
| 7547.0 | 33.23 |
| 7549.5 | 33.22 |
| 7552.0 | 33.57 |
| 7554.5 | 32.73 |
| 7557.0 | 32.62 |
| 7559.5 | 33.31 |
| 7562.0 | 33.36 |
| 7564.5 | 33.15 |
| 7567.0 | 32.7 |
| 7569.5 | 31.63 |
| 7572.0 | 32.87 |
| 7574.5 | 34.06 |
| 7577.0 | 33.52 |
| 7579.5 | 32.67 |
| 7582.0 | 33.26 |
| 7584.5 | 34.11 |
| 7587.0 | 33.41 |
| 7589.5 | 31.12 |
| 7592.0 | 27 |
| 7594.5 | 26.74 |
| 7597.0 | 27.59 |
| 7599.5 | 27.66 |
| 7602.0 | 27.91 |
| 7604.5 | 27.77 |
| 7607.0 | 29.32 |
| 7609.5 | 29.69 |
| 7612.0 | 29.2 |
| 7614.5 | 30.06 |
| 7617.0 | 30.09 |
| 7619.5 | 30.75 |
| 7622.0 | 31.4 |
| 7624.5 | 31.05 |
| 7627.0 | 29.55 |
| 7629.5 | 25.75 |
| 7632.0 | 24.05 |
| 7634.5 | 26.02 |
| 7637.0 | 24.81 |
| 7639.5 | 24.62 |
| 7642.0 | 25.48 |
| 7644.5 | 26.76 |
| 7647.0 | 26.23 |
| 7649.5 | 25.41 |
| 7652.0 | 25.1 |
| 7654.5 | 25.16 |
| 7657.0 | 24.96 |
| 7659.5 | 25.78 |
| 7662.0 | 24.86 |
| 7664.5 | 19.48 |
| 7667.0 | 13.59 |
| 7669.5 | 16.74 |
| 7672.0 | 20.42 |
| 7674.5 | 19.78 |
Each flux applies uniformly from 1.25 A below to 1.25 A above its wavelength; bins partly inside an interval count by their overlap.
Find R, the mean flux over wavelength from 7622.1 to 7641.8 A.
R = 26.8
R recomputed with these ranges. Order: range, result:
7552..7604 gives 31.6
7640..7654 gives 25.7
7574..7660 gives 28.5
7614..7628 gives 30.5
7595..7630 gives 29.1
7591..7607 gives 27.6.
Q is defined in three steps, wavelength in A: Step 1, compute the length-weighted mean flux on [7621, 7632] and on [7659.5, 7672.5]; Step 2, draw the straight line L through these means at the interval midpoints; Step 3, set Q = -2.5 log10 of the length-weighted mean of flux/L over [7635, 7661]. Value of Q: -0.08 mag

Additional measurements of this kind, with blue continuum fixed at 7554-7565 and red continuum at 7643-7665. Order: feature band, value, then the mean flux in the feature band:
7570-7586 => -0.062 mag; 33.3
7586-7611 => 0.036 mag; 28.8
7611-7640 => -0.027 mag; 28.2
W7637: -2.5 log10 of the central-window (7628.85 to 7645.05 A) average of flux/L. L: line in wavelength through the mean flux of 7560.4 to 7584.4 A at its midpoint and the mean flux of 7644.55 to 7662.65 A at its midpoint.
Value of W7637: 0.07 mag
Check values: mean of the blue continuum 33.1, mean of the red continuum 25.5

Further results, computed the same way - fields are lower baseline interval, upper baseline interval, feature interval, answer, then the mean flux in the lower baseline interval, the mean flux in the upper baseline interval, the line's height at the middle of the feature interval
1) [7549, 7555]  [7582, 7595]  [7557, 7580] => -0.03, 33.2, 31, 32.2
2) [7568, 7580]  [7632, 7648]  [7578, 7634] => -0.01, 33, 25.5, 29.4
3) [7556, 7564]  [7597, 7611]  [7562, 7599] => -0.03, 33.1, 28.4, 30.9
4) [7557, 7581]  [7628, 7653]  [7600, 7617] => -0.01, 33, 25.5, 28.8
